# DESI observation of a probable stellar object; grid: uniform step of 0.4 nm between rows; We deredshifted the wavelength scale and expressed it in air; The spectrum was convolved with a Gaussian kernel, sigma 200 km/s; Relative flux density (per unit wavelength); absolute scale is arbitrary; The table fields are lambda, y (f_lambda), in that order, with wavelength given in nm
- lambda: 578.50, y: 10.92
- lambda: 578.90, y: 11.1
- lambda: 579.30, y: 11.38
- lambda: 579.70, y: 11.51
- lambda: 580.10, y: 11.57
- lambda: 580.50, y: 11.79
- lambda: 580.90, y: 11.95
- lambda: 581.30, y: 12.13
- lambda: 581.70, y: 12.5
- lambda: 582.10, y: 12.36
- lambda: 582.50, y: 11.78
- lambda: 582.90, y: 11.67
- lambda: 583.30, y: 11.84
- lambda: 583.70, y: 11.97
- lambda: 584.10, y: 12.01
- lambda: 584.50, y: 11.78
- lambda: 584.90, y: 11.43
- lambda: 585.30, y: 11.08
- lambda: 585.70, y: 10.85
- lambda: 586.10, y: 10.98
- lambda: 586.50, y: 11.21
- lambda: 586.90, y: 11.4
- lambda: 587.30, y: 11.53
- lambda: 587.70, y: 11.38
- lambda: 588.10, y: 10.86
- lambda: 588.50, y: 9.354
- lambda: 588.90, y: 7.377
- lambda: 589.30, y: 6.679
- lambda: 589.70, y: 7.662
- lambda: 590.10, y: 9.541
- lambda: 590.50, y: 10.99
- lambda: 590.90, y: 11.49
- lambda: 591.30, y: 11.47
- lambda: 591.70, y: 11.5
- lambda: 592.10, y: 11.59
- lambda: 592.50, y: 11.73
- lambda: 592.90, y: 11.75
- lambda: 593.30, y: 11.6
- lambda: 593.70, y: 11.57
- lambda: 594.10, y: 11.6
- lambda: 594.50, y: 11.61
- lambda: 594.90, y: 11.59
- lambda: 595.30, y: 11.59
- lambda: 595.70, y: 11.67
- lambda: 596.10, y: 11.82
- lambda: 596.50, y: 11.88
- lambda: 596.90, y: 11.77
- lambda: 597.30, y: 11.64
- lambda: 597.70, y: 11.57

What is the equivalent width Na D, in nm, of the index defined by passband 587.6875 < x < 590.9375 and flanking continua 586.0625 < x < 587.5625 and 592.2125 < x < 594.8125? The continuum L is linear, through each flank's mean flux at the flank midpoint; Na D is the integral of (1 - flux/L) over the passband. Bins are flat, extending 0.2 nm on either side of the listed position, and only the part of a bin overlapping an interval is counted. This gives 0.62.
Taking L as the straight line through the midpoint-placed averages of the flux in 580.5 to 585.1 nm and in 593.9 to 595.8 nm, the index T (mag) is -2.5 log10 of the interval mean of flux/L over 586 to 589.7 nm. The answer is 0.19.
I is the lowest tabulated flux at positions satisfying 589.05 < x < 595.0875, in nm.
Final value 6.679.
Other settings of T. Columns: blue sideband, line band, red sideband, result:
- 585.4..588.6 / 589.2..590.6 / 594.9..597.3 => 0.278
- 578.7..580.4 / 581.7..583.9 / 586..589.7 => -0.109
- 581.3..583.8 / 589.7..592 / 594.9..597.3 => 0.107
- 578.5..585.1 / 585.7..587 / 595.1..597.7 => 0.059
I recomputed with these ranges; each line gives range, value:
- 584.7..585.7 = 10.85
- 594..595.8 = 11.59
